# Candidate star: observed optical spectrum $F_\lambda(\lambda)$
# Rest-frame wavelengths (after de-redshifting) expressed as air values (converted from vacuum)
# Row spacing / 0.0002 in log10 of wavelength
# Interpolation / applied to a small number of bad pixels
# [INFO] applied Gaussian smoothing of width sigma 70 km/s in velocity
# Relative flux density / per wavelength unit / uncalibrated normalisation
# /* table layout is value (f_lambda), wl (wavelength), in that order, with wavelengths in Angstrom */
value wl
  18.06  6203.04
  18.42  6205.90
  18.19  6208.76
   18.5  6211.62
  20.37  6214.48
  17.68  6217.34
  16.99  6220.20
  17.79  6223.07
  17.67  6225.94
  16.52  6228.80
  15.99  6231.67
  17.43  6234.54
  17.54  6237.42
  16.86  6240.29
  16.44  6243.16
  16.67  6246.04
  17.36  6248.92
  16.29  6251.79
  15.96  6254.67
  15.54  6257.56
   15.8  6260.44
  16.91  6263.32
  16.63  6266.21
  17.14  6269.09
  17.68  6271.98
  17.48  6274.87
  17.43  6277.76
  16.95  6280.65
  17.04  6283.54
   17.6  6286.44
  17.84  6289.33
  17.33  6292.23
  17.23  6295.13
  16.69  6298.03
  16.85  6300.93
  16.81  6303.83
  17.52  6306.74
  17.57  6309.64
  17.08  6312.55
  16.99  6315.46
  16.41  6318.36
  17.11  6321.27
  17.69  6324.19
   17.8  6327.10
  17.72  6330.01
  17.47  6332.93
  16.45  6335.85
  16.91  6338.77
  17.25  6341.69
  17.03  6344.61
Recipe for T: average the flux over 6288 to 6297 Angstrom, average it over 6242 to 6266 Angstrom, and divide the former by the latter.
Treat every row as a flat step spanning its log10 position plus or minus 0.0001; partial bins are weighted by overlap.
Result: 1.1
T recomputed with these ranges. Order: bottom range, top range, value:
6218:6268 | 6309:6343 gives 1.03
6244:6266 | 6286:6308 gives 1.05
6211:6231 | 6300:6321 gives 0.96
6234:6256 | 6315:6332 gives 1.03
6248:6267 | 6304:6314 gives 1.06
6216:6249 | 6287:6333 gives 1.01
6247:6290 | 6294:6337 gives 1.02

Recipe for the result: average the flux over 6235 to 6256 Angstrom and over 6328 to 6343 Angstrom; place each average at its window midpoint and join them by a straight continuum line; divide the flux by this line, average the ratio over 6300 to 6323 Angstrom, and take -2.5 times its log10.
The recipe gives 0.00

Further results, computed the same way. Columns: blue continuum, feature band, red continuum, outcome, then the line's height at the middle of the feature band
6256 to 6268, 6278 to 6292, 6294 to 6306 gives -0.05 mag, 16.7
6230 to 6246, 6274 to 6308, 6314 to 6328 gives -0.01 mag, 17.1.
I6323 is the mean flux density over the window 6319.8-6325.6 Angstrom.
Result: 17.4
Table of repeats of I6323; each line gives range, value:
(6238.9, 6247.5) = 16.7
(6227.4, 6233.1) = 16.3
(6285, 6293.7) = 17.6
